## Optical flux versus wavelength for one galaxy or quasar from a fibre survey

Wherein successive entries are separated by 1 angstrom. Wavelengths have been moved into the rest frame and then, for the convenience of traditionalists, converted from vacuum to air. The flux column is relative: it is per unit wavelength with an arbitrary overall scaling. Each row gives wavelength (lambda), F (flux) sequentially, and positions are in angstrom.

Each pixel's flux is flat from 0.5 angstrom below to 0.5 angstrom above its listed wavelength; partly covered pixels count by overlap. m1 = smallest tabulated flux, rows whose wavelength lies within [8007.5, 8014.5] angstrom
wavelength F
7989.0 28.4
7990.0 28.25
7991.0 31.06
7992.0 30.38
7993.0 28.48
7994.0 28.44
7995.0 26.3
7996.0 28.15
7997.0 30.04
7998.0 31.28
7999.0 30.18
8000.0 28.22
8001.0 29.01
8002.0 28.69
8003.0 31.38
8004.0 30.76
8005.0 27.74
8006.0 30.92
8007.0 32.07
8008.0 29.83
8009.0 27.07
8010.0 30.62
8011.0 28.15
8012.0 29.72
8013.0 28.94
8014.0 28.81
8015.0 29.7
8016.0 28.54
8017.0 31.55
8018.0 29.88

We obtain 27.07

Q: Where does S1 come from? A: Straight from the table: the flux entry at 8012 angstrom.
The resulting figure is 29.72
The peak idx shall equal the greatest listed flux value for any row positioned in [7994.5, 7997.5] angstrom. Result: 30.04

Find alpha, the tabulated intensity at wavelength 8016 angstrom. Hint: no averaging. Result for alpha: 28.54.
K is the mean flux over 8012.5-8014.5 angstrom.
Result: 28.9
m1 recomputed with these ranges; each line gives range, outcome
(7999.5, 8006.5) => 27.74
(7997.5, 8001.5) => 28.22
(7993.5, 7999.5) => 26.3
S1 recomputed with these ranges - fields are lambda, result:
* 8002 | 28.69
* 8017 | 31.55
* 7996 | 28.15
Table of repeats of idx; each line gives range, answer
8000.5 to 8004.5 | 31.38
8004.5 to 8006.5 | 30.92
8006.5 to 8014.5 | 32.07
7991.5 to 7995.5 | 30.38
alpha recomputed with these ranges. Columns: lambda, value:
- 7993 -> 28.48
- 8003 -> 31.38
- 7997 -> 30.04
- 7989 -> 28.4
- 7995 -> 26.3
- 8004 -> 30.76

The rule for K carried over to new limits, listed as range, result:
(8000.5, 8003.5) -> 29.7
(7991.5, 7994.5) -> 29.1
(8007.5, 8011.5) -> 28.9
